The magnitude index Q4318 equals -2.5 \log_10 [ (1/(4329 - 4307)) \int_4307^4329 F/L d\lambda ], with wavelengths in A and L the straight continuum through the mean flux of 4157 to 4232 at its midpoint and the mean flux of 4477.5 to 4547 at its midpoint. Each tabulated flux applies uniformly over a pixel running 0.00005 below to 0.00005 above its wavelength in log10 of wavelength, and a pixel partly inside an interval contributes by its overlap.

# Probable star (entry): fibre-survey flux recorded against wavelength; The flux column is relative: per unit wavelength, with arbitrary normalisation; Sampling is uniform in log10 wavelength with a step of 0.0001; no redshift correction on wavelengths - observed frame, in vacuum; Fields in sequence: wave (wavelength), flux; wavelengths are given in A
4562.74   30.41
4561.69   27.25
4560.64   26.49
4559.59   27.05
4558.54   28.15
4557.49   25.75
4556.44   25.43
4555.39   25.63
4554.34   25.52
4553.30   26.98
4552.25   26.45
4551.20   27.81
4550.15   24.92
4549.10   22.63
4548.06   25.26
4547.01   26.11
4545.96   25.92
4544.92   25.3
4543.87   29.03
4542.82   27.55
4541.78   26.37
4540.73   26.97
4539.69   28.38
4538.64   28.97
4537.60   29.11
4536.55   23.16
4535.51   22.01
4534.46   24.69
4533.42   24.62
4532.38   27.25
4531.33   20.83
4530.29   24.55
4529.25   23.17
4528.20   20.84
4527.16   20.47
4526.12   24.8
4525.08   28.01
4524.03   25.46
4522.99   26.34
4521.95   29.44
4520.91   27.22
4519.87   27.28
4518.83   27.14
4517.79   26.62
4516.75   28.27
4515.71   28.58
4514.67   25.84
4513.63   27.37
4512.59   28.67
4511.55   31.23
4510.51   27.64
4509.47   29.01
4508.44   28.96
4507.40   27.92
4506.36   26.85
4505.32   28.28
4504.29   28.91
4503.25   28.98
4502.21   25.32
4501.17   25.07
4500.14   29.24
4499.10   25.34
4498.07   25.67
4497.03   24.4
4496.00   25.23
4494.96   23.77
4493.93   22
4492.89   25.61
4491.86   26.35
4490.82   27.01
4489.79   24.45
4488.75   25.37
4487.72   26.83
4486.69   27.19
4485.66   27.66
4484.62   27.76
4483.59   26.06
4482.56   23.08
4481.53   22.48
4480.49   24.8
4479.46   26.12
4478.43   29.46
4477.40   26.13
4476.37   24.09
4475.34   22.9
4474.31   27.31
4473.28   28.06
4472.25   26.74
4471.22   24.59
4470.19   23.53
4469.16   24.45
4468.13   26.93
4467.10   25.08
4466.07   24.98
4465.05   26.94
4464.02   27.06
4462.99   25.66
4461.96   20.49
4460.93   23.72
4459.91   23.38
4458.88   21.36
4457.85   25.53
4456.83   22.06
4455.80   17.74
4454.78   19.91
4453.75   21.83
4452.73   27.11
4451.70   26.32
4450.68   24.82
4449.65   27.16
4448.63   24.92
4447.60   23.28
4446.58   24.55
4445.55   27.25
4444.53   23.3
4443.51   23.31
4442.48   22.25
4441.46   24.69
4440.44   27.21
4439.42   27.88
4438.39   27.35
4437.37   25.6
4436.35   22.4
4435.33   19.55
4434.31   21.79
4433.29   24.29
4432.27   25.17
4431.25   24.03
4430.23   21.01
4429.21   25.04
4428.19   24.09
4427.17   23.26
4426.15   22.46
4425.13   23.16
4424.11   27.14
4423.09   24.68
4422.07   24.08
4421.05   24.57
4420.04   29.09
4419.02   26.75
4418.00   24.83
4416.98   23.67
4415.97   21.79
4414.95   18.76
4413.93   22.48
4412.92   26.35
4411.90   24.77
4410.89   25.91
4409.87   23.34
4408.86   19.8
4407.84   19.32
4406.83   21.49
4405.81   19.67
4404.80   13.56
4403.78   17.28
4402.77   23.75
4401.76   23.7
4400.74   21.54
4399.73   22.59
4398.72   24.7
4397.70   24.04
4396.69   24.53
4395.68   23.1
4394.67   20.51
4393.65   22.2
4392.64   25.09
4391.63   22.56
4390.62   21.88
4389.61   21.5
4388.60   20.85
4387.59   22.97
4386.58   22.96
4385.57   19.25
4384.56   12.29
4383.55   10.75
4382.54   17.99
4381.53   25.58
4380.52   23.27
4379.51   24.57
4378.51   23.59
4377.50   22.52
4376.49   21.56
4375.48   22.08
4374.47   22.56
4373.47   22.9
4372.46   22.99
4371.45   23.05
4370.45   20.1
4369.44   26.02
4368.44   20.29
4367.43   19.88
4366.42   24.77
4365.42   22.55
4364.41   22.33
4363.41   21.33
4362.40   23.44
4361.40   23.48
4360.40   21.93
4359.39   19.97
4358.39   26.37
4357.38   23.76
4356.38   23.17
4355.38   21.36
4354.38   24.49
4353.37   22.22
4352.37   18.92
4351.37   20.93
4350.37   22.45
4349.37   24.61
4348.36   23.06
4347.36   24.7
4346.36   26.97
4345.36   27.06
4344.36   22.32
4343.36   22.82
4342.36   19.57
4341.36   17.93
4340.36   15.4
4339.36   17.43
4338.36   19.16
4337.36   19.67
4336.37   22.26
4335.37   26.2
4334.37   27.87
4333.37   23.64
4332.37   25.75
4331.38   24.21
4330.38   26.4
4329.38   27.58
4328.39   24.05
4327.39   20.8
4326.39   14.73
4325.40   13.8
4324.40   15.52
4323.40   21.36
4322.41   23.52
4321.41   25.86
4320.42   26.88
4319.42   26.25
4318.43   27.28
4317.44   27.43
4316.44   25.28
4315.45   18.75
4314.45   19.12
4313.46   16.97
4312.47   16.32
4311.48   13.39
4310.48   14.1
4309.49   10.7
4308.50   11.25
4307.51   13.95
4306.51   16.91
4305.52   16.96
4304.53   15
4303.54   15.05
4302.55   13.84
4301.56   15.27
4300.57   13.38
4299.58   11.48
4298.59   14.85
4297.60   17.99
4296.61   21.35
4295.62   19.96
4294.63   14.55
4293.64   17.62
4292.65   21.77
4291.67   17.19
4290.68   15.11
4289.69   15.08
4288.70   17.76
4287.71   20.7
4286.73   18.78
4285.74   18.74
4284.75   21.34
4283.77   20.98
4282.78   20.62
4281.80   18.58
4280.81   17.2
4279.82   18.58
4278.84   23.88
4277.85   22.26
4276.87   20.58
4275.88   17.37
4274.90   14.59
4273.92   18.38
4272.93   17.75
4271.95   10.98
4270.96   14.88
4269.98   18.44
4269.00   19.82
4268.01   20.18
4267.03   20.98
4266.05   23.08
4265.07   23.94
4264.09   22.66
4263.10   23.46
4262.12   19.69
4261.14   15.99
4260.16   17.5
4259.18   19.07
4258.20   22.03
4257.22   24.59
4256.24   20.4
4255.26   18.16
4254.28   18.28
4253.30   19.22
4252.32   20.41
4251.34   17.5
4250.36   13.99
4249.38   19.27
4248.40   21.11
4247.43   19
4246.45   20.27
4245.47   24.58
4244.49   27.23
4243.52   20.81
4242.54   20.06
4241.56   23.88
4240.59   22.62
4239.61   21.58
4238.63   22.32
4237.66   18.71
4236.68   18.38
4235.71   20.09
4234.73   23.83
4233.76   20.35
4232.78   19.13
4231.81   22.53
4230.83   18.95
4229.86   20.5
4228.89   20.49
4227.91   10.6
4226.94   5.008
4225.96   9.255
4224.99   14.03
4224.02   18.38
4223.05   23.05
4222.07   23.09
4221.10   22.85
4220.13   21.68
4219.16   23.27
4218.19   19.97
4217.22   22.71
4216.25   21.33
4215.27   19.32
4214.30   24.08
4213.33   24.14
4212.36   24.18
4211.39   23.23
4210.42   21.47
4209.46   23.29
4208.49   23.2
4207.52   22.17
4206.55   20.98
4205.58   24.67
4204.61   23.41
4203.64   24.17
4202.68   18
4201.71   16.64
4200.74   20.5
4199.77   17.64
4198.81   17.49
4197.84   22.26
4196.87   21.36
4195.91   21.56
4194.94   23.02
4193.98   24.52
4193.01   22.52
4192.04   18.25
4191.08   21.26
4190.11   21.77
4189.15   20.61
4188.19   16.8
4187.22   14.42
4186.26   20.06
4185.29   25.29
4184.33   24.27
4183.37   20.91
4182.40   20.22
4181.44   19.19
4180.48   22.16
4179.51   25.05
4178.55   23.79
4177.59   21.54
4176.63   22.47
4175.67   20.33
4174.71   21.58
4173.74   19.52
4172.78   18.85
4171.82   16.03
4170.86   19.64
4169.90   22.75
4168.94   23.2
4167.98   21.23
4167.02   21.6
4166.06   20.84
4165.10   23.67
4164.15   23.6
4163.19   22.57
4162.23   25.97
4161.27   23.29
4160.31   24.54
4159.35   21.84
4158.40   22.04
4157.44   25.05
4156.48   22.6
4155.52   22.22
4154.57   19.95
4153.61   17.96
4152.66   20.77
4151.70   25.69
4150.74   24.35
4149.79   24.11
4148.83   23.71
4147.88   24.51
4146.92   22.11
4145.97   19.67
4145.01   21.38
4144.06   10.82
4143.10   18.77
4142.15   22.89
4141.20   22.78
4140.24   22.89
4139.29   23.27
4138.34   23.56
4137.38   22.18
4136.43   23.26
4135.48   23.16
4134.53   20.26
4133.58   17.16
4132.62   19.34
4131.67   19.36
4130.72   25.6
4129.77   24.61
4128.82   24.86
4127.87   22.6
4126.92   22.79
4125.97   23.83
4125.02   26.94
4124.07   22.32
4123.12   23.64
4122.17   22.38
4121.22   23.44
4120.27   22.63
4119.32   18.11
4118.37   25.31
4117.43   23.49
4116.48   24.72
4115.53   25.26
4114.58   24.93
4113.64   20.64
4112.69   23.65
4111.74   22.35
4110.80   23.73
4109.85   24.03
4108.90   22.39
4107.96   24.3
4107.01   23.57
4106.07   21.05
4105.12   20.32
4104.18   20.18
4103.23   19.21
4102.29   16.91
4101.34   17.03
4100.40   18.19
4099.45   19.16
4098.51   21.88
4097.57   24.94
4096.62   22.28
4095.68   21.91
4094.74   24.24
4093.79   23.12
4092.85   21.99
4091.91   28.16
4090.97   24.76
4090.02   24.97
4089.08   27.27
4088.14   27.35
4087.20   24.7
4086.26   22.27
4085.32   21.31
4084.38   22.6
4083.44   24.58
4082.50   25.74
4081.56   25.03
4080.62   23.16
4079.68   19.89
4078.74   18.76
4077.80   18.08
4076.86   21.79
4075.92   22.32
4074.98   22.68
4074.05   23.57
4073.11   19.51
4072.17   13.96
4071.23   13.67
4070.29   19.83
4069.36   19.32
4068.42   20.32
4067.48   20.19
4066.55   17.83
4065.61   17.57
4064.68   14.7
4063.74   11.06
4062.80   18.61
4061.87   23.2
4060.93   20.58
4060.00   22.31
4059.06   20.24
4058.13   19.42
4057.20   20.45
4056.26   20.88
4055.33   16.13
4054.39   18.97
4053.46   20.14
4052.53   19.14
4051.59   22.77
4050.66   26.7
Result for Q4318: 0.18 mag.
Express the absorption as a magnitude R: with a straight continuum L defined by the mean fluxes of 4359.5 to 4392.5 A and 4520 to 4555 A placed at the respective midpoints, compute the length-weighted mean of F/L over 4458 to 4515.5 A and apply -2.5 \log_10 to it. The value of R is -0.07 mag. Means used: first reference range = 21.7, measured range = 26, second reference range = 25.7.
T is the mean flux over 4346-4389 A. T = 22.1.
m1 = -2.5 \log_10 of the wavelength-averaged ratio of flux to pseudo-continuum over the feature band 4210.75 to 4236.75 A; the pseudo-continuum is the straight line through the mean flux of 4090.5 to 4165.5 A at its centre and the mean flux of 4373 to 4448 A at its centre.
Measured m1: 0.140 mag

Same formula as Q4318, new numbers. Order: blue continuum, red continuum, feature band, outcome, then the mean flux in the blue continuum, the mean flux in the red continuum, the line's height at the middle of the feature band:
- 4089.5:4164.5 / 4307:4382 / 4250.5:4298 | 0.152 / 22.4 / 21.8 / 22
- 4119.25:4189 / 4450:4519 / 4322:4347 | 0.102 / 21.9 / 25.8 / 24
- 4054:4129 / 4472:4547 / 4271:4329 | 0.294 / 21.6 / 26.2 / 23.9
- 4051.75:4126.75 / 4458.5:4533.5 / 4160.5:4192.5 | 0.057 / 21.5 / 25.9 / 22.5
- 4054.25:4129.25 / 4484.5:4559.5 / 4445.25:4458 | 0.070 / 21.7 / 26.3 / 25.5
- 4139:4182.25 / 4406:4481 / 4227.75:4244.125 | 0.098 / 21.8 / 24.3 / 22.5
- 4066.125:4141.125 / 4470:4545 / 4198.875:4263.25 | 0.157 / 22.2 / 26.2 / 23.5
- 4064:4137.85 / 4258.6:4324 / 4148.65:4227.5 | -0.042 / 22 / 18.6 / 20.4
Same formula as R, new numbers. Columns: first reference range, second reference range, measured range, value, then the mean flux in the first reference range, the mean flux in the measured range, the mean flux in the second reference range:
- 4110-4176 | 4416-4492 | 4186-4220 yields 0.07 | 22.3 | 21.3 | 24.7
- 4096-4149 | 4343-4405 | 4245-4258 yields 0.12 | 22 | 19.8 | 22.2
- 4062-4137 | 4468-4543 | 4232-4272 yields 0.15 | 21.8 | 20.3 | 26.1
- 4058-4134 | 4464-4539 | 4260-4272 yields 0.19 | 21.8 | 19.7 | 26.1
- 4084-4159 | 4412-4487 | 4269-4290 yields 0.26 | 22.5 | 18.5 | 24.6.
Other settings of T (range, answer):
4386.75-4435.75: 22.9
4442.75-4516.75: 25.6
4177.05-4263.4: 20.6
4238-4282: 19.9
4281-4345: 19.3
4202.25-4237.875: 20.4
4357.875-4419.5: 22.1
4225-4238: 17.4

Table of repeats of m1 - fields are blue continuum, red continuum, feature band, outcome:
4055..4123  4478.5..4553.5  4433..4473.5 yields 0.05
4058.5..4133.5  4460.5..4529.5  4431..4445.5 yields 0.05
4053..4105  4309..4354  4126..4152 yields -0.05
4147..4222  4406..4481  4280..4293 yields 0.21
